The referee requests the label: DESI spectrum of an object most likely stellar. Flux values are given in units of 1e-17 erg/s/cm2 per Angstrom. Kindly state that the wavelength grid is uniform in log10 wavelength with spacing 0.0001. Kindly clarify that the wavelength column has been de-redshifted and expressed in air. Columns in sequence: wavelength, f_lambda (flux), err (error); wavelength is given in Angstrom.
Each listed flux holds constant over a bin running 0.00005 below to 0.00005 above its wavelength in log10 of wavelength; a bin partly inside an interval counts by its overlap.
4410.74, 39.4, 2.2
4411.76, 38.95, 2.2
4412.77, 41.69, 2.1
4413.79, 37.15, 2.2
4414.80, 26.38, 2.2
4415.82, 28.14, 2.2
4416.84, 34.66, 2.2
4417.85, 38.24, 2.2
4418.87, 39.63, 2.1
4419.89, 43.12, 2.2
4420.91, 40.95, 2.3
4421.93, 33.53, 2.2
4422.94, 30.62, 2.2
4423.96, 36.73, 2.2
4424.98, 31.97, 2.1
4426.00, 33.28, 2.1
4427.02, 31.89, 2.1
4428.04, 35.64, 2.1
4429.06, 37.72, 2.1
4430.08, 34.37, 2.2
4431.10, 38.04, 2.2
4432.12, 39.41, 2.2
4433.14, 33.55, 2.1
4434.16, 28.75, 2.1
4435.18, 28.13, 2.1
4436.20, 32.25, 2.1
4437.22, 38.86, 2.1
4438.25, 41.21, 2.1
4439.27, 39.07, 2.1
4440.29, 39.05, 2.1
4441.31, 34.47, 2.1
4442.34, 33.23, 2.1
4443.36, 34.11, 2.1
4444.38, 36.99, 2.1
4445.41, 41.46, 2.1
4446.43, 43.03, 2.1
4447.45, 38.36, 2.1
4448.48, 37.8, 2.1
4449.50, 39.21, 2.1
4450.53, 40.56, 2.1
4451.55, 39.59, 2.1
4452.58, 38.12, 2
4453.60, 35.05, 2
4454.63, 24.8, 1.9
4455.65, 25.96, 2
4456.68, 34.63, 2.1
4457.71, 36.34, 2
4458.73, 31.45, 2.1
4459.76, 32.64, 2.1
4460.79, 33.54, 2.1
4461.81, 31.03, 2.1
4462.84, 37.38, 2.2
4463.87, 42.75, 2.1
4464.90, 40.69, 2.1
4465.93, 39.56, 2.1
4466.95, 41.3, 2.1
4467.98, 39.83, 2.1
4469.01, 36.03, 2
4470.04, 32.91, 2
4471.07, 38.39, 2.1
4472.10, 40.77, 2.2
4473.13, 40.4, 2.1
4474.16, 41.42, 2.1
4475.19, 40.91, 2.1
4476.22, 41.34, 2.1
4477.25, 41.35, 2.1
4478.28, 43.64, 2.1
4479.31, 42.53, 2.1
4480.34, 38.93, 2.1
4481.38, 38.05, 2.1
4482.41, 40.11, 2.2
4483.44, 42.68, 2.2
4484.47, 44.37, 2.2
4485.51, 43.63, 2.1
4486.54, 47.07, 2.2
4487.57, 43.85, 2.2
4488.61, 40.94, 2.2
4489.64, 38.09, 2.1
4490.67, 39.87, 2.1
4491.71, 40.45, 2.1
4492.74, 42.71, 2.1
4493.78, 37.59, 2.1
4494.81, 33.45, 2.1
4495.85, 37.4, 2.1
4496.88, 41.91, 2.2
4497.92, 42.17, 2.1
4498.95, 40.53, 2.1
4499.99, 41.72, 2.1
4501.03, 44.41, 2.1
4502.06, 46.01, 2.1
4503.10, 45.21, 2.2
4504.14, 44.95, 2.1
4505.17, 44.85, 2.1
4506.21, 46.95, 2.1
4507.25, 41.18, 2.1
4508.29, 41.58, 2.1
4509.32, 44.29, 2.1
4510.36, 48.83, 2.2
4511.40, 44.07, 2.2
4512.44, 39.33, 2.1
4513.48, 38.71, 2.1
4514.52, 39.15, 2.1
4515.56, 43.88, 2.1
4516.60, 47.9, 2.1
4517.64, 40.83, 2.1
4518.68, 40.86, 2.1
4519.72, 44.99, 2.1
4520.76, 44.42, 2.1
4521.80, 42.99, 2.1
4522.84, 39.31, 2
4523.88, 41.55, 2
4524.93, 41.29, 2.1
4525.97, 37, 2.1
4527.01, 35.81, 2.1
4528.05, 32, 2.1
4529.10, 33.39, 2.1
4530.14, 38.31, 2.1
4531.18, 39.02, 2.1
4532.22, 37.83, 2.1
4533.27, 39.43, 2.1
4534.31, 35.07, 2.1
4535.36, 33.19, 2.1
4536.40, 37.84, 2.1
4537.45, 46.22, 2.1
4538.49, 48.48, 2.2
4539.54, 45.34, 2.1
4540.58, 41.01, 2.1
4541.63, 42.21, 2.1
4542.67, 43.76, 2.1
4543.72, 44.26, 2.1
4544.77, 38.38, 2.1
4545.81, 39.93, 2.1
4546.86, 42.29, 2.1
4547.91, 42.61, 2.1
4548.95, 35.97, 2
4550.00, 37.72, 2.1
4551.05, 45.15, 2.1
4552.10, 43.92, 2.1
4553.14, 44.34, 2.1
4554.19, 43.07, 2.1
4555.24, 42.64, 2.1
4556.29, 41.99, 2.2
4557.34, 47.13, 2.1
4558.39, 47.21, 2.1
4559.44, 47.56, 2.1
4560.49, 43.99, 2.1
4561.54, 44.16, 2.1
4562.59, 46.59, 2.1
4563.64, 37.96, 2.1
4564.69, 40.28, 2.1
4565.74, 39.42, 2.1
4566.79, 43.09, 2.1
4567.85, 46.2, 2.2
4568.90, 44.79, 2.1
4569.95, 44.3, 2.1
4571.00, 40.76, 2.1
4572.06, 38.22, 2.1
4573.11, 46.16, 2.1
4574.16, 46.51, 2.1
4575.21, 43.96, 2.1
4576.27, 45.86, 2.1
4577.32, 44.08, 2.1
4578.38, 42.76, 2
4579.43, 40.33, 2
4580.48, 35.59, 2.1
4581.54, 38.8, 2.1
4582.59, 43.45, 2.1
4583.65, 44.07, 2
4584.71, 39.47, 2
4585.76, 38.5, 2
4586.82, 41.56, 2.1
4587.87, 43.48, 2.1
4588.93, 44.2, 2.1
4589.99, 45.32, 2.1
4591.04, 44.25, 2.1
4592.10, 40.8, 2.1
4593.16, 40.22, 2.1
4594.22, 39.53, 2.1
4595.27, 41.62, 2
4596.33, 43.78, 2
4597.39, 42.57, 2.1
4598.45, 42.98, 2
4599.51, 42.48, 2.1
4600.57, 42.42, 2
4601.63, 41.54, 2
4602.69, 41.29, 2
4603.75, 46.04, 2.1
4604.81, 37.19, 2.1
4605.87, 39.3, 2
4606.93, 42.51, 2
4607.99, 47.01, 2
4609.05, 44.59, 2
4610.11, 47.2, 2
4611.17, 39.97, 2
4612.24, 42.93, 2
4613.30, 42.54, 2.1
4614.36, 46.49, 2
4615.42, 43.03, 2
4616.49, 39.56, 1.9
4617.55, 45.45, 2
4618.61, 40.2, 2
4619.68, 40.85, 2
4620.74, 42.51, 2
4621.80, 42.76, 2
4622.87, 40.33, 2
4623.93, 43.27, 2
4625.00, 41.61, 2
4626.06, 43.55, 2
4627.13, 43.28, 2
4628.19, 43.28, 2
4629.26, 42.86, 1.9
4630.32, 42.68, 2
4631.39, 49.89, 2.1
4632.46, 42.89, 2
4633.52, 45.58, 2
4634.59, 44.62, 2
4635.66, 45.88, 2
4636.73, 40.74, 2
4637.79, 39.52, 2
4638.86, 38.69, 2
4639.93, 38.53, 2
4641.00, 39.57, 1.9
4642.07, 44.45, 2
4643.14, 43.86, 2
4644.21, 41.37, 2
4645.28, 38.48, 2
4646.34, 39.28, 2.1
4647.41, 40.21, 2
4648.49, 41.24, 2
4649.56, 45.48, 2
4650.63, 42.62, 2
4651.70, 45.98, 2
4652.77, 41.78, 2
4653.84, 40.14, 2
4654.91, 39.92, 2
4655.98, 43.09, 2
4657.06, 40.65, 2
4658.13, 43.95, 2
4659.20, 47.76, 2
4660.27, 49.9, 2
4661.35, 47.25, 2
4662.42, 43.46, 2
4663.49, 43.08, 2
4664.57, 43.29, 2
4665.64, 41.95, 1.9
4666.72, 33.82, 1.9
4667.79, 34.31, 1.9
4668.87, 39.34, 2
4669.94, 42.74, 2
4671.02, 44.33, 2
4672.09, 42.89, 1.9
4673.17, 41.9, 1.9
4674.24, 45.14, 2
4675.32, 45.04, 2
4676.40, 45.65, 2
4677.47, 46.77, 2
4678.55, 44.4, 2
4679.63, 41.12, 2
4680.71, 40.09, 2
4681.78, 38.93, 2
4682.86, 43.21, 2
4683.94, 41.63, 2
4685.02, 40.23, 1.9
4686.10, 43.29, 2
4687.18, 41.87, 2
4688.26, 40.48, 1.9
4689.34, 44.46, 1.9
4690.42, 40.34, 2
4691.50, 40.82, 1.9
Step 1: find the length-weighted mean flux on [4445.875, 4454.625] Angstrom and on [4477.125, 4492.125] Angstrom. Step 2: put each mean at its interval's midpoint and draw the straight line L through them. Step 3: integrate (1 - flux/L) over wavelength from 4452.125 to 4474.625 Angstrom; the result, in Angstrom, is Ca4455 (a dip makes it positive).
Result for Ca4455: 2.0 Angstrom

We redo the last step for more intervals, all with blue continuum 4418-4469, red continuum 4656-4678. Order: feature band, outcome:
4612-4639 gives -0.7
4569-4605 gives -1.4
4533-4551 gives -0.8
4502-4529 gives -2.5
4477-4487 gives -1.3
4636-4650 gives 0.5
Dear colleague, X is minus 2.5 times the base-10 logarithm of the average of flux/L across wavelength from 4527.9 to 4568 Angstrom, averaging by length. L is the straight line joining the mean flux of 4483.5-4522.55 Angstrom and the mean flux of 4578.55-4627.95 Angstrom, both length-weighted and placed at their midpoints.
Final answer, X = 0.02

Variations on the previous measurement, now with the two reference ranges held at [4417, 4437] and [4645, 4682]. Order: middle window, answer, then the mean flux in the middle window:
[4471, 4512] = -0.13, 42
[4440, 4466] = 0.00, 36.1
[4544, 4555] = -0.07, 41.4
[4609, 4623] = -0.04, 42.7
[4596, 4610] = -0.05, 42.7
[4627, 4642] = -0.03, 42.8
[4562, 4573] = -0.07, 42.3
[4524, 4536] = 0.05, 36.7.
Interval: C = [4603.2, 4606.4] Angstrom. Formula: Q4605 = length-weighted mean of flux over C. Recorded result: 40.9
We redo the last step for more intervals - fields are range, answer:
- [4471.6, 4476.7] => 41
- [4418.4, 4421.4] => 41.2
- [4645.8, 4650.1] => 41.6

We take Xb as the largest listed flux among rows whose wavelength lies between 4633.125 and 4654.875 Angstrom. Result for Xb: 45.98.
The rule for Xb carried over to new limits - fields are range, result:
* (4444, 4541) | 48.83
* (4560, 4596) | 46.59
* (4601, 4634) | 49.89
